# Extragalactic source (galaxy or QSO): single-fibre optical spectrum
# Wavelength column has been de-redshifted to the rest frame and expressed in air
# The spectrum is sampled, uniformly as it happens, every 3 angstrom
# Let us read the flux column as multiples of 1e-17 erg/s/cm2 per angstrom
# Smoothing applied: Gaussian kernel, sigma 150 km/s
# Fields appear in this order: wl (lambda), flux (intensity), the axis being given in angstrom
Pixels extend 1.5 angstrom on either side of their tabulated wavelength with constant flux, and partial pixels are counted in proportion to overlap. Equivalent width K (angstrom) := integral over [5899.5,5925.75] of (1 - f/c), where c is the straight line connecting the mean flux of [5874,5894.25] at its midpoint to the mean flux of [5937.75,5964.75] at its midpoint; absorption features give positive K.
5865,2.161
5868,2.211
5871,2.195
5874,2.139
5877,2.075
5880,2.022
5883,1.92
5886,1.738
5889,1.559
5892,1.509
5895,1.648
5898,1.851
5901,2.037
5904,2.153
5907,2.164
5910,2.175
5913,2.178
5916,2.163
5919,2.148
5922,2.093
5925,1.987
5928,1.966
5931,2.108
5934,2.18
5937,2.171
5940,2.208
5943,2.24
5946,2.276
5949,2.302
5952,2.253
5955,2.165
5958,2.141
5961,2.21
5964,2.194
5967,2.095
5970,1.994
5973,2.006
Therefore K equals -1.78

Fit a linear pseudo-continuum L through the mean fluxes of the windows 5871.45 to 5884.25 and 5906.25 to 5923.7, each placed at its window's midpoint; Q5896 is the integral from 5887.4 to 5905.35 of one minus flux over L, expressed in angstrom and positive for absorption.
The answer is 2.7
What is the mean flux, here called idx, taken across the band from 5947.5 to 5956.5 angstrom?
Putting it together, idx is 2.24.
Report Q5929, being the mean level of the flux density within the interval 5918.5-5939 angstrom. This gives 2.09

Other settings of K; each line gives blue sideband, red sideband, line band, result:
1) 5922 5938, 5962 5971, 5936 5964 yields -1.6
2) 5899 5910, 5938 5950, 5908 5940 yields 0.9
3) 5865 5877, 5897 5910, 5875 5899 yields 3.7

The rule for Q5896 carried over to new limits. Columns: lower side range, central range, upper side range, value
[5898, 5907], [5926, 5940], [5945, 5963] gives 0.3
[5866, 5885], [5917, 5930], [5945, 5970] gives 0.6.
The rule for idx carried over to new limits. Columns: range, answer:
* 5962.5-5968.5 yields 2.14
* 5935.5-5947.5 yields 2.22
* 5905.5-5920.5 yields 2.17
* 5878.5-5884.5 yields 1.97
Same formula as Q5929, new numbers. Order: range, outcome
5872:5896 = 1.84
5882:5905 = 1.79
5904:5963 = 2.16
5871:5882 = 2.09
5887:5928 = 1.97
